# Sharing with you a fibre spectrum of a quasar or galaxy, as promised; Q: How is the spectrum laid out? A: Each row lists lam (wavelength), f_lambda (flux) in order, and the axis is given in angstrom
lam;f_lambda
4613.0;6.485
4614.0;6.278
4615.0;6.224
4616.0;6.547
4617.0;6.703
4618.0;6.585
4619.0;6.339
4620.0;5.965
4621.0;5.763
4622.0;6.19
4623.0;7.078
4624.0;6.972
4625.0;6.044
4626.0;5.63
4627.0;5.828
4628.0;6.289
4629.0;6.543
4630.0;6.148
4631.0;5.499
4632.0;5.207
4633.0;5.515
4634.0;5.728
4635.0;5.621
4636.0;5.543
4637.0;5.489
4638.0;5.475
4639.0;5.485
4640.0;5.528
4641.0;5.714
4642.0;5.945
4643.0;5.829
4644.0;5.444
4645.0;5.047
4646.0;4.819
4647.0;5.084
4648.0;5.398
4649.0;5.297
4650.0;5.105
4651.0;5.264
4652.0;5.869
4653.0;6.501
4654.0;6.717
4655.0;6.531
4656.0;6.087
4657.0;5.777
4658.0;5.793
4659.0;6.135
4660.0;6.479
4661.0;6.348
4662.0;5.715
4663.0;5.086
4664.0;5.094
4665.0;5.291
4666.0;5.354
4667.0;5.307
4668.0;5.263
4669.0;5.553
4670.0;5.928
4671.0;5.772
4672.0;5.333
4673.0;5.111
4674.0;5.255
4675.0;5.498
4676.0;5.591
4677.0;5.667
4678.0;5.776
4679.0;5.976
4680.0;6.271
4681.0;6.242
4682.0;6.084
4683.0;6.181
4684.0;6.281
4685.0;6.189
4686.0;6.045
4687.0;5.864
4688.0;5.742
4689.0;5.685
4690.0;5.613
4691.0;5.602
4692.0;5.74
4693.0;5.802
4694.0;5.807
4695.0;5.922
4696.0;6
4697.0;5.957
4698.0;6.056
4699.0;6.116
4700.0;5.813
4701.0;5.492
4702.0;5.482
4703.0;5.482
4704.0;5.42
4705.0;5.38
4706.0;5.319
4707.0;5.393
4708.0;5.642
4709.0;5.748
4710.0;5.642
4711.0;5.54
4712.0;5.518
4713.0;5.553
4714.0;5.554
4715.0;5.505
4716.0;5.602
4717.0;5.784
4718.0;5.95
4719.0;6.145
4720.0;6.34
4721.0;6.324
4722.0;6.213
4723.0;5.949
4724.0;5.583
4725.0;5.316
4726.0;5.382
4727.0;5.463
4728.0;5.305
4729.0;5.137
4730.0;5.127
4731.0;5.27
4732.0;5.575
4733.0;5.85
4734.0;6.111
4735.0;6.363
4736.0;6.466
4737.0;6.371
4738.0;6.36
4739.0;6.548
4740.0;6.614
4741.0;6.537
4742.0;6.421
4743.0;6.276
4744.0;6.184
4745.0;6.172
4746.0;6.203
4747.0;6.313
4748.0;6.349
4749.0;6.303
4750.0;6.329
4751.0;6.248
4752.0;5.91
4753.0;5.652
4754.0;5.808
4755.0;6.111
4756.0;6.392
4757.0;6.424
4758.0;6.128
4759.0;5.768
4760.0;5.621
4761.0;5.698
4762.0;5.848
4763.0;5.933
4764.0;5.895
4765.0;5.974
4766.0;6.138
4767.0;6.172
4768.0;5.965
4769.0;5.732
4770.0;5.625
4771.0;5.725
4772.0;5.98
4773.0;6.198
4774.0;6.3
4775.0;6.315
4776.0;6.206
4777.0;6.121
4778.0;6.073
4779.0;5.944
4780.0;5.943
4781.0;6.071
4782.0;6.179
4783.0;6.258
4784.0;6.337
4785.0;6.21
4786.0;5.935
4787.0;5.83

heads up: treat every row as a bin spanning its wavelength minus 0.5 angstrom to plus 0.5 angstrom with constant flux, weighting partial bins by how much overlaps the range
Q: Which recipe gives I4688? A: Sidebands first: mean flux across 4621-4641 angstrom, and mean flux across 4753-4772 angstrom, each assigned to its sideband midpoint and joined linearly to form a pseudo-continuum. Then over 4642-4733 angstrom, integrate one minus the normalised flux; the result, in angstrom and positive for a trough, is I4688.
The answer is 3.2 angstrom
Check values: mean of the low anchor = 5.88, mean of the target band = 5.69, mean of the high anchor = 5.94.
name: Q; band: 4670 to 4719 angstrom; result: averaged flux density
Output 5.74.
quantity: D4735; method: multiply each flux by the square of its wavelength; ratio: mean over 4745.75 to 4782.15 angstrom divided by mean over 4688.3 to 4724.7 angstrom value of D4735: 1.1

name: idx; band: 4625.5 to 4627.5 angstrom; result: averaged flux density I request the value 5.73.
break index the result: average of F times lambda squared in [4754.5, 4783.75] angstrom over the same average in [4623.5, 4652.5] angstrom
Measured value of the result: 1.1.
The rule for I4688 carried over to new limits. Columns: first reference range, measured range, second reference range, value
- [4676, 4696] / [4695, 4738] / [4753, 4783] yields 1.6 angstrom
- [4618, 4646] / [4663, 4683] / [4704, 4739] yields 0.7 angstrom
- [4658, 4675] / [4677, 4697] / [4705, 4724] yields -1.0 angstrom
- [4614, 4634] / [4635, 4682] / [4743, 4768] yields 3.7 angstrom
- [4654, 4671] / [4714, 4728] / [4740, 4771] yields 0.4 angstrom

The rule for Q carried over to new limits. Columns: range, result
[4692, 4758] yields 5.89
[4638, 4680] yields 5.63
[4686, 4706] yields 5.73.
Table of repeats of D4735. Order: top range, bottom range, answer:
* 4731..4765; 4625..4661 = 1.12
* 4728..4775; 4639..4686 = 1.10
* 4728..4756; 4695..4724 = 1.07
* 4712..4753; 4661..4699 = 1.06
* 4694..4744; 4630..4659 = 1.07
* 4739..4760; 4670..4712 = 1.11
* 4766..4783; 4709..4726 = 1.07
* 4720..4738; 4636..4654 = 1.09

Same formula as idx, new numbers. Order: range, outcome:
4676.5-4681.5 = 5.99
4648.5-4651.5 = 5.22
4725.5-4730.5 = 5.28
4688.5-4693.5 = 5.69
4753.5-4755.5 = 5.96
